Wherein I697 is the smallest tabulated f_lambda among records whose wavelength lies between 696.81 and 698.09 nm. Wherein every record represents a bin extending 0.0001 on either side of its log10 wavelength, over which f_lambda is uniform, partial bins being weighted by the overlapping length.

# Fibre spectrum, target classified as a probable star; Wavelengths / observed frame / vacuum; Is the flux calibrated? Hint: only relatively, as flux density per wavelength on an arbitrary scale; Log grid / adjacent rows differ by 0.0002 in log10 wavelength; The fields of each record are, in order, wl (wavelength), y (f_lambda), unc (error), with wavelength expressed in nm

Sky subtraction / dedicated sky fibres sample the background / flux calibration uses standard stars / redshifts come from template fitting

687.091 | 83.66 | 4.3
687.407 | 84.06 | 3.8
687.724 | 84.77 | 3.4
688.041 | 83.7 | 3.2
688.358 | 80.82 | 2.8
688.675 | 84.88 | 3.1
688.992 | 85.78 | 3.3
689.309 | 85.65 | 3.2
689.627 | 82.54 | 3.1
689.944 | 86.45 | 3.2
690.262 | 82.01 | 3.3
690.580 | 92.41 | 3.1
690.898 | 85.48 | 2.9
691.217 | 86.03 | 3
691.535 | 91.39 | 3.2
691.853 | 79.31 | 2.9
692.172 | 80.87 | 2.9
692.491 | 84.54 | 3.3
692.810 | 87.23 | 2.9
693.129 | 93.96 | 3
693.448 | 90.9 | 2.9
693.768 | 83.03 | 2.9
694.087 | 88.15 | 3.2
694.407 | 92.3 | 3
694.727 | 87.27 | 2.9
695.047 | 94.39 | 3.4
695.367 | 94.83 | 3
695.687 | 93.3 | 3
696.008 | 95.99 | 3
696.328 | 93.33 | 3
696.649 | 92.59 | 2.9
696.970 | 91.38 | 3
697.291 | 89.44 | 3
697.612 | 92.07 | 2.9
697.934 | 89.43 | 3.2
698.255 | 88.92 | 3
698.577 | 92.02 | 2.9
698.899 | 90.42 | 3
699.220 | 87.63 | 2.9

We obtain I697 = 89.43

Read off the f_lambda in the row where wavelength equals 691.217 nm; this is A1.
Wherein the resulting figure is 86.03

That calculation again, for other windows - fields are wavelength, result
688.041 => 83.7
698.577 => 92.02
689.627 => 82.54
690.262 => 82.01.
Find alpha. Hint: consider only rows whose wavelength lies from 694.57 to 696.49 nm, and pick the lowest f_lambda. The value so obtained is 87.27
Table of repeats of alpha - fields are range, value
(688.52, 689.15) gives 84.88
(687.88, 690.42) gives 80.82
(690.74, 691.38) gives 85.48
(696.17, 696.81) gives 92.59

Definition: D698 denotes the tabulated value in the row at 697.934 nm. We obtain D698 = 89.43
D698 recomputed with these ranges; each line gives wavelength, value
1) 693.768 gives 83.03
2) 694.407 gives 92.3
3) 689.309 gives 85.65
